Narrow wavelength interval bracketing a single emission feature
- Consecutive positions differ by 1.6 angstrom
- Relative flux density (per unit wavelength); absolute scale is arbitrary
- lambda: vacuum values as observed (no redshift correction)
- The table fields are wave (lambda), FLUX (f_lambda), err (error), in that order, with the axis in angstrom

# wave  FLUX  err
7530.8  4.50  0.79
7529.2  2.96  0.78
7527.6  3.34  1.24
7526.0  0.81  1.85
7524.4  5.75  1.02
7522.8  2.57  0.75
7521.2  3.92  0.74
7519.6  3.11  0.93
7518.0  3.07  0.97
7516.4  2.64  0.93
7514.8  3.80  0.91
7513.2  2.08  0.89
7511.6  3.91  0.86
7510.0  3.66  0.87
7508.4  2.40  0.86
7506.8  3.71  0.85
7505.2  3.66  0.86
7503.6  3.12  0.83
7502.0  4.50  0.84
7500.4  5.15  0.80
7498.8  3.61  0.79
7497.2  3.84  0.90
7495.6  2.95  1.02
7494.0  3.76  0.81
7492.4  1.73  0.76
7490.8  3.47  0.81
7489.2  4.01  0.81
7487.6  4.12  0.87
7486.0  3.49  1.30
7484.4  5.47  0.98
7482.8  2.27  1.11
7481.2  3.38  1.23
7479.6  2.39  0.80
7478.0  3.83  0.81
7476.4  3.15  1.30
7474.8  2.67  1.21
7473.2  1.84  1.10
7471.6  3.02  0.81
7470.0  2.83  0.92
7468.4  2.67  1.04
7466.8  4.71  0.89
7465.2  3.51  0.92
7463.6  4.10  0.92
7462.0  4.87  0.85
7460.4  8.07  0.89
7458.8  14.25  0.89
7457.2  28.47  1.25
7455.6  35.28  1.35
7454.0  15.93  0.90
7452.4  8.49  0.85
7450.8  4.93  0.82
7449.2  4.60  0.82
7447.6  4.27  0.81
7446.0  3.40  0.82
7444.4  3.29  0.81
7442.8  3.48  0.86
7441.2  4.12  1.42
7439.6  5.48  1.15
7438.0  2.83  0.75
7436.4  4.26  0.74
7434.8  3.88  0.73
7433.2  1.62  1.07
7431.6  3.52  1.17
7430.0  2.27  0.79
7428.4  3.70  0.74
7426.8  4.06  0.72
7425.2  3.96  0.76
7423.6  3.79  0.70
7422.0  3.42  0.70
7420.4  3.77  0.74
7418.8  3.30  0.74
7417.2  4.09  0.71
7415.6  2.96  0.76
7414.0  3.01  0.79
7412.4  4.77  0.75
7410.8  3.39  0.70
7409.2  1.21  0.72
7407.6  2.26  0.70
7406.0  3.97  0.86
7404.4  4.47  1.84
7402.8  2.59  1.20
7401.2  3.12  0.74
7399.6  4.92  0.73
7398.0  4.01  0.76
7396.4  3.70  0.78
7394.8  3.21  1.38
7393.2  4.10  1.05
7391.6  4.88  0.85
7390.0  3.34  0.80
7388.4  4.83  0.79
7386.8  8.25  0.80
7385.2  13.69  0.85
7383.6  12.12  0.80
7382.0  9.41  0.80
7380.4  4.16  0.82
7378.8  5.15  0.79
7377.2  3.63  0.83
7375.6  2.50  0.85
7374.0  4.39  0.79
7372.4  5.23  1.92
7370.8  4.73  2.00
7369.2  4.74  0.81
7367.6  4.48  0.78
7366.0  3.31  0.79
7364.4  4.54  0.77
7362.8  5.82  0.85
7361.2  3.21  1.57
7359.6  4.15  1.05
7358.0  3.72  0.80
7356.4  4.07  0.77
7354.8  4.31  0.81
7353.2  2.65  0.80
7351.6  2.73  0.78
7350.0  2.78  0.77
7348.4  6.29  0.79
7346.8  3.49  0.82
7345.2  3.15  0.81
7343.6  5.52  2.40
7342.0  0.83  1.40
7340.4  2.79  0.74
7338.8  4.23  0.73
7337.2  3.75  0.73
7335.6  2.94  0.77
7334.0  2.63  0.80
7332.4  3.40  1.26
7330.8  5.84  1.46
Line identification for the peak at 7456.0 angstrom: [O III] 5007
